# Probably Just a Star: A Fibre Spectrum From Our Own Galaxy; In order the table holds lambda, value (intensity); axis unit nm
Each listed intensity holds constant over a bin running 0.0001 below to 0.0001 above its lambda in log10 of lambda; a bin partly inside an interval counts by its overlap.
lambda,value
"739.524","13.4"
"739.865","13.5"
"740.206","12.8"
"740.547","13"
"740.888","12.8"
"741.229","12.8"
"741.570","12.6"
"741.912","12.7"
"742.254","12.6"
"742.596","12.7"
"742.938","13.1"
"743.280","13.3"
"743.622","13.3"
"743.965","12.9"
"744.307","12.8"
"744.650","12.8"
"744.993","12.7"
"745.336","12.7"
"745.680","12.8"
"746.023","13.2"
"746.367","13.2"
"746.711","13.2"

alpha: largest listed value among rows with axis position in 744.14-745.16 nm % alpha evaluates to 12.8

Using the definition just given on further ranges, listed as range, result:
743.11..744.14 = 13.3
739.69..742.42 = 13.5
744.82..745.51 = 12.7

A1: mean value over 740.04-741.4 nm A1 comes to 12.9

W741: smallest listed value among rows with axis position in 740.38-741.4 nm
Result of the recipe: 12.8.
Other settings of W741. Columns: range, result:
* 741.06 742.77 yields 12.6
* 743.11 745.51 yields 12.7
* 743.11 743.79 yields 13.3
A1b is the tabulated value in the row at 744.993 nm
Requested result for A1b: 12.7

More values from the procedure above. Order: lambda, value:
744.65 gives 12.8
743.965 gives 12.9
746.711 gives 13.2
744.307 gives 12.8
